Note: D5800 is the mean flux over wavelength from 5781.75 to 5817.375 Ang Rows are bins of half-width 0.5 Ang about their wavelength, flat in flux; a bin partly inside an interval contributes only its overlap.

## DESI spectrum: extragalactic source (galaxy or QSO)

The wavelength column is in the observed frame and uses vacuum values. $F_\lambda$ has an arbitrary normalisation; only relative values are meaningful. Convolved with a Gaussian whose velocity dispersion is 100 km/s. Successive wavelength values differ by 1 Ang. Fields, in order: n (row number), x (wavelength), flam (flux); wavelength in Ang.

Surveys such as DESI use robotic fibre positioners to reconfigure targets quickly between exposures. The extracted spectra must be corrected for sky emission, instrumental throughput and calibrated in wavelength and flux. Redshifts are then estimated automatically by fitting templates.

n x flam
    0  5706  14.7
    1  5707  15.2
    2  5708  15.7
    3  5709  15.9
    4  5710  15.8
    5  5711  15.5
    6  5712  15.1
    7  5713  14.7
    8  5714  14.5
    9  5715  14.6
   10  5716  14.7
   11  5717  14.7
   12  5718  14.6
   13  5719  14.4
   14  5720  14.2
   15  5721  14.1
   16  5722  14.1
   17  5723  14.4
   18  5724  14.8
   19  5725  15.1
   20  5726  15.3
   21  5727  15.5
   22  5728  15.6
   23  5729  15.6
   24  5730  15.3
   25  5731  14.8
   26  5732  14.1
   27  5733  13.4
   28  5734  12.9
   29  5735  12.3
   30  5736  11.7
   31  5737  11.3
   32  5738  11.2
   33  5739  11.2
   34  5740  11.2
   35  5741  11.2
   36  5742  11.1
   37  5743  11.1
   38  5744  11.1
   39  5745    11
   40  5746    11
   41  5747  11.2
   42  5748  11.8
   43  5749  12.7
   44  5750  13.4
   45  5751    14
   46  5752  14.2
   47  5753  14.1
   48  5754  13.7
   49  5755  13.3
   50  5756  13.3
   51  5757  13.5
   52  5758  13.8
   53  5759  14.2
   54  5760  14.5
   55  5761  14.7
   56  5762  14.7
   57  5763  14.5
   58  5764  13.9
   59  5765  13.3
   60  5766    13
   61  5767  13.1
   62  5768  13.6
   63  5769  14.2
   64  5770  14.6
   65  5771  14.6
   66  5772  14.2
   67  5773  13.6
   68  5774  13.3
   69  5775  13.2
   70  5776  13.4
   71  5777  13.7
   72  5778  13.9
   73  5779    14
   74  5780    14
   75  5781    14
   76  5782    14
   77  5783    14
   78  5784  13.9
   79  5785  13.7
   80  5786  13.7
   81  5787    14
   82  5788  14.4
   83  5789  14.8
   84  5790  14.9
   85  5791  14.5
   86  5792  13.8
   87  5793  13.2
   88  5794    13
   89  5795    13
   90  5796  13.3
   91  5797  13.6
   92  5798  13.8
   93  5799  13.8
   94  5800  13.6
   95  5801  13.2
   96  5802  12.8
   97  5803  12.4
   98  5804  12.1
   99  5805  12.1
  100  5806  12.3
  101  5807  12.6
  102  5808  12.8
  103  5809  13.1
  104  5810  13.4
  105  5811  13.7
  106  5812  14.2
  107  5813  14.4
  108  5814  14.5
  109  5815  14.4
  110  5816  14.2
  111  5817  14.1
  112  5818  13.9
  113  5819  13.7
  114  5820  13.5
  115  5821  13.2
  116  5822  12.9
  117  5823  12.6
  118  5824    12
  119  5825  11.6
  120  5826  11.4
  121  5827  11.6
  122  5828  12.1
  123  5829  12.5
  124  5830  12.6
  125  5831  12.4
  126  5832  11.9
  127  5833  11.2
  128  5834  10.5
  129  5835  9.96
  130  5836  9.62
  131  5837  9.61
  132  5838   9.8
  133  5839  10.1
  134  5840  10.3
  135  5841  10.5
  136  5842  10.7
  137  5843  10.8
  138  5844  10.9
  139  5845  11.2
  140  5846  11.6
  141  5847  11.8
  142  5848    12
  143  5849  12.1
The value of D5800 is 13.6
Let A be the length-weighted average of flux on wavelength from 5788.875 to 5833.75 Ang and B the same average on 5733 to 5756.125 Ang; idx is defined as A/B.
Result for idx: 1.1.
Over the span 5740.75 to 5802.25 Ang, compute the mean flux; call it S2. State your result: 13.5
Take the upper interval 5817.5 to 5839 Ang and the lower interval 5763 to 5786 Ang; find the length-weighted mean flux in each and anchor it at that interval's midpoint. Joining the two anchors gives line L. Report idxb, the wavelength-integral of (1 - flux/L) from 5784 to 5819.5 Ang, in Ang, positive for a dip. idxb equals -2.2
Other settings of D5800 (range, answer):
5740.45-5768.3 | 13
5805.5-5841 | 12.3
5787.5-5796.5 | 13.9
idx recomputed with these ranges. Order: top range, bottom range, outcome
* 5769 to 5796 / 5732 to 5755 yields 1.14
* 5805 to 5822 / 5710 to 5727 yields 0.92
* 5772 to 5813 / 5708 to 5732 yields 0.91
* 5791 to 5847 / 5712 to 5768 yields 0.92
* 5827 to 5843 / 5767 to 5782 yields 0.79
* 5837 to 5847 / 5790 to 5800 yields 0.78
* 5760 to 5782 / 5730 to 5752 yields 1.14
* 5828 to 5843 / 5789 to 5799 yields 0.79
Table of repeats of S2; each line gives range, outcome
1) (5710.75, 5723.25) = 14.6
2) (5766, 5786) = 13.8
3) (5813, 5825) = 13.5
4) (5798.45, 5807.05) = 12.8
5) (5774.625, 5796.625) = 13.8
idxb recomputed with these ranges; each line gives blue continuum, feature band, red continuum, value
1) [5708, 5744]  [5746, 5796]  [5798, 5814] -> -0.9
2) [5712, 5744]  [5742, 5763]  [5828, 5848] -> 0.0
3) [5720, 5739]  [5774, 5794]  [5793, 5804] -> -0.9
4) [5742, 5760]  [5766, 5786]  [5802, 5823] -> -1.2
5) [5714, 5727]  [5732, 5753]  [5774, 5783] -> 3.3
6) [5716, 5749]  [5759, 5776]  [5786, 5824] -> -0.8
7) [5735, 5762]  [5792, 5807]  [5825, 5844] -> -1.8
